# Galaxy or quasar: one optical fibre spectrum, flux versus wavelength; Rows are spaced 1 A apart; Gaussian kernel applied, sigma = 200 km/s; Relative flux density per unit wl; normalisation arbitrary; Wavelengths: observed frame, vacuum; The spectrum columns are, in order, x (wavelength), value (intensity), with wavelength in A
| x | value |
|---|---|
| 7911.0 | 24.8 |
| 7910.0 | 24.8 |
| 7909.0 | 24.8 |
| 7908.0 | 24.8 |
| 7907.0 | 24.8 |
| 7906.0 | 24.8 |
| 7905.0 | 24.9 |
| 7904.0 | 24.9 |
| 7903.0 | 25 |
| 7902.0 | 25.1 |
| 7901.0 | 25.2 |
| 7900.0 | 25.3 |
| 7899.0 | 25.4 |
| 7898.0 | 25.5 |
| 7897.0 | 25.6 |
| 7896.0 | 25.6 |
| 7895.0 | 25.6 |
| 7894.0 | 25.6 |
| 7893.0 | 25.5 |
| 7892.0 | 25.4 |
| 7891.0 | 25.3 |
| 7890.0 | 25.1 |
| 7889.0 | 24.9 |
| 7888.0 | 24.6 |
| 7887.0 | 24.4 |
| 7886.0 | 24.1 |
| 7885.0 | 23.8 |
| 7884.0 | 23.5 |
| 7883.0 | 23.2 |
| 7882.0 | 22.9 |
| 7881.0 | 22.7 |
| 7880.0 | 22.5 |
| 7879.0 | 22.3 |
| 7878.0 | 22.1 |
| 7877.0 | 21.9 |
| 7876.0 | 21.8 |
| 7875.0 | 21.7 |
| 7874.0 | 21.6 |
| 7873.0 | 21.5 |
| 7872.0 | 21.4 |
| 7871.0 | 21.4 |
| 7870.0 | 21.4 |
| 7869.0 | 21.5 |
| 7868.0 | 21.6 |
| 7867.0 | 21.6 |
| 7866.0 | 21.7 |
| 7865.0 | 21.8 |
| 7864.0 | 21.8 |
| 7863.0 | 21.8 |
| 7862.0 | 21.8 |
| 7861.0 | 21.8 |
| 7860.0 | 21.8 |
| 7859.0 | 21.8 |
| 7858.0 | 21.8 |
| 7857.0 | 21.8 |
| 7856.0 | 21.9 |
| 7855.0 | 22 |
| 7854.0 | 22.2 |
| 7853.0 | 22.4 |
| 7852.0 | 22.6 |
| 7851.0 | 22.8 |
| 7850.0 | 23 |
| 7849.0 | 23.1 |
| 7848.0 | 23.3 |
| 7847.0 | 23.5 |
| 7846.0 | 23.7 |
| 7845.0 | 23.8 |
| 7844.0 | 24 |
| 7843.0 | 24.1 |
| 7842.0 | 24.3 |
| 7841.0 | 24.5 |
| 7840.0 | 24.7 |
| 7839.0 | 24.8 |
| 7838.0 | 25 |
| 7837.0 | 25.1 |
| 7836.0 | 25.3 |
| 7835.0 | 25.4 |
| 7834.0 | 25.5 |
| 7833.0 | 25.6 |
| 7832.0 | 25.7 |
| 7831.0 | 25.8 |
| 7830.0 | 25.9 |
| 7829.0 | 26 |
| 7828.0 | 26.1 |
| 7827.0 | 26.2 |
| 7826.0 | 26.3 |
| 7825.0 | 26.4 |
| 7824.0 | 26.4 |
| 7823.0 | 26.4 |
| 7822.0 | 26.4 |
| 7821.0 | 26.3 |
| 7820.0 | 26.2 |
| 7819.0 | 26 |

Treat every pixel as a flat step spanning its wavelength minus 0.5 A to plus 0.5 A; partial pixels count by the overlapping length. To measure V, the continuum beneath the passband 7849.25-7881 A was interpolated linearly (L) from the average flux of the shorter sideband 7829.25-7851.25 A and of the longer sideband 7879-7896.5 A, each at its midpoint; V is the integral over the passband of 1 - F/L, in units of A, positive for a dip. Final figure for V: 3.2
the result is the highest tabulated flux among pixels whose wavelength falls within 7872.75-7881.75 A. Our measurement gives 22.7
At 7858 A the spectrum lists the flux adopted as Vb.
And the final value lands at 21.8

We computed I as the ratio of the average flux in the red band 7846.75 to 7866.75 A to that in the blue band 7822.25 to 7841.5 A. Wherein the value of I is 0.9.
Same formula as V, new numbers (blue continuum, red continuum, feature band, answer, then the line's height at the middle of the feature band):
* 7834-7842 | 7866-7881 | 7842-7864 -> 0.91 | 23.6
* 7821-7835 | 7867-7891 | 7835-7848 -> 0.40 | 25.2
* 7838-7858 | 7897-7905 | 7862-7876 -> 1.42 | 24.1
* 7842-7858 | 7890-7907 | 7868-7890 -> 1.53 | 24.3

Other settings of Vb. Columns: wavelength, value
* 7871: 21.4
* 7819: 26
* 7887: 24.4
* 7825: 26.4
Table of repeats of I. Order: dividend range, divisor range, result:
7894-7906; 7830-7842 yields 1.00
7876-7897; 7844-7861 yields 1.06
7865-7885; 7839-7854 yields 0.94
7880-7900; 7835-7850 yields 1.02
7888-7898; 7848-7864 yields 1.14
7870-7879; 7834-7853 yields 0.90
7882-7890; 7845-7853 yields 1.04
